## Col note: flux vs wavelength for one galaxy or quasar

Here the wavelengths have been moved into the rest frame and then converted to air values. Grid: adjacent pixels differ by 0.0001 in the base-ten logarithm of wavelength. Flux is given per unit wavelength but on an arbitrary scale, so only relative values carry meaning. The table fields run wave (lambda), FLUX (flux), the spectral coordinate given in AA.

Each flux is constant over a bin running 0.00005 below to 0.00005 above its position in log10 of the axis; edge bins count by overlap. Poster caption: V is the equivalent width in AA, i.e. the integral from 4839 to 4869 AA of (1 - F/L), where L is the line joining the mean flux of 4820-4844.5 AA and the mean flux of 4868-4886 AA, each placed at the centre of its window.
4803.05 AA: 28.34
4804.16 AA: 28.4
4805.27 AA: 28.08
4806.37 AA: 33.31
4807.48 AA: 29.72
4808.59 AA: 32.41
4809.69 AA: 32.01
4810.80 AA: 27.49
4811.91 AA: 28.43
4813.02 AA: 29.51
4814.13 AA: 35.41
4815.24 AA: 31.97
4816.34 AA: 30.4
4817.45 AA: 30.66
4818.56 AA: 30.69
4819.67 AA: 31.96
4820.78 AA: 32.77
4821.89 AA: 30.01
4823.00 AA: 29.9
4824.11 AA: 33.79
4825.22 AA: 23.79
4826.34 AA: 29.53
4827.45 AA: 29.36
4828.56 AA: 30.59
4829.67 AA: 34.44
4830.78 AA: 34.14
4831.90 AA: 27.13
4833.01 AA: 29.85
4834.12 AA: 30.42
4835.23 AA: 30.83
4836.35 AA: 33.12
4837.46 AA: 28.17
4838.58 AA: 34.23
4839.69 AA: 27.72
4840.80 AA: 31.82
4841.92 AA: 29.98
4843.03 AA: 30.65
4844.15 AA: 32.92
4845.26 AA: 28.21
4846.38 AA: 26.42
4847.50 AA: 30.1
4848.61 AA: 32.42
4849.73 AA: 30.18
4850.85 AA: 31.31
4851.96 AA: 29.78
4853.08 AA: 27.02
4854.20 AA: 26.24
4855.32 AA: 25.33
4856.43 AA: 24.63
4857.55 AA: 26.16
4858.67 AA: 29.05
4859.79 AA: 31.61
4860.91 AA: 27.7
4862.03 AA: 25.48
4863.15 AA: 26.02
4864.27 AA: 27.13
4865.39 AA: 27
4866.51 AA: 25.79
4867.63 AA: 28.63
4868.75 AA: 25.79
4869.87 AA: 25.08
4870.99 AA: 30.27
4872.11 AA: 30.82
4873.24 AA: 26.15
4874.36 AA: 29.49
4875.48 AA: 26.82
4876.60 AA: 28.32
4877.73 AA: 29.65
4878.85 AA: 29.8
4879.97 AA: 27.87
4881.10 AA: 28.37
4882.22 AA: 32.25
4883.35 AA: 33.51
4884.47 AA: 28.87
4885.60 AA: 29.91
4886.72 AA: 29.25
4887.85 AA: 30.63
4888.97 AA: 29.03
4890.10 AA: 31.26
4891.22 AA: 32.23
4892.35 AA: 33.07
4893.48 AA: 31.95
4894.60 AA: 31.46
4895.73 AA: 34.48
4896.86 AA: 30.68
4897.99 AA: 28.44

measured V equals 1.46 AA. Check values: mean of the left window 30.7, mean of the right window 28.9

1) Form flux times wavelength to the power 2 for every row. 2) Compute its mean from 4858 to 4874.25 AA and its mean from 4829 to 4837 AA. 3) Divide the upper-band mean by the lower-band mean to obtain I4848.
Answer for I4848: 0.9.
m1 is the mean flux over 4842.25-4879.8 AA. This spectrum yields 28.3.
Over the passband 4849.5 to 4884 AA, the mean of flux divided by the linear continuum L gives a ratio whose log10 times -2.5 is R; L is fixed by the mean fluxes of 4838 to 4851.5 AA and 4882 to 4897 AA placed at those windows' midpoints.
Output 0.10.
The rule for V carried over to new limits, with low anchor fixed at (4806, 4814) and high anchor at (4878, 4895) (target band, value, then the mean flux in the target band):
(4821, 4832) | 0.0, 30.5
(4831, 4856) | 0.7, 29.8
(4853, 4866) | 1.6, 26.9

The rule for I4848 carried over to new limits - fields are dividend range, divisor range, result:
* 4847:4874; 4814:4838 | 0.92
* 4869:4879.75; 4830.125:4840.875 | 0.94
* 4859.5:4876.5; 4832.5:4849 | 0.92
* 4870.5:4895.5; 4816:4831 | 1.00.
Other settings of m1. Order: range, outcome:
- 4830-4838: 30.6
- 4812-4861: 30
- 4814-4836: 30.8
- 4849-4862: 28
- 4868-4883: 28.6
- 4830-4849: 30.5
